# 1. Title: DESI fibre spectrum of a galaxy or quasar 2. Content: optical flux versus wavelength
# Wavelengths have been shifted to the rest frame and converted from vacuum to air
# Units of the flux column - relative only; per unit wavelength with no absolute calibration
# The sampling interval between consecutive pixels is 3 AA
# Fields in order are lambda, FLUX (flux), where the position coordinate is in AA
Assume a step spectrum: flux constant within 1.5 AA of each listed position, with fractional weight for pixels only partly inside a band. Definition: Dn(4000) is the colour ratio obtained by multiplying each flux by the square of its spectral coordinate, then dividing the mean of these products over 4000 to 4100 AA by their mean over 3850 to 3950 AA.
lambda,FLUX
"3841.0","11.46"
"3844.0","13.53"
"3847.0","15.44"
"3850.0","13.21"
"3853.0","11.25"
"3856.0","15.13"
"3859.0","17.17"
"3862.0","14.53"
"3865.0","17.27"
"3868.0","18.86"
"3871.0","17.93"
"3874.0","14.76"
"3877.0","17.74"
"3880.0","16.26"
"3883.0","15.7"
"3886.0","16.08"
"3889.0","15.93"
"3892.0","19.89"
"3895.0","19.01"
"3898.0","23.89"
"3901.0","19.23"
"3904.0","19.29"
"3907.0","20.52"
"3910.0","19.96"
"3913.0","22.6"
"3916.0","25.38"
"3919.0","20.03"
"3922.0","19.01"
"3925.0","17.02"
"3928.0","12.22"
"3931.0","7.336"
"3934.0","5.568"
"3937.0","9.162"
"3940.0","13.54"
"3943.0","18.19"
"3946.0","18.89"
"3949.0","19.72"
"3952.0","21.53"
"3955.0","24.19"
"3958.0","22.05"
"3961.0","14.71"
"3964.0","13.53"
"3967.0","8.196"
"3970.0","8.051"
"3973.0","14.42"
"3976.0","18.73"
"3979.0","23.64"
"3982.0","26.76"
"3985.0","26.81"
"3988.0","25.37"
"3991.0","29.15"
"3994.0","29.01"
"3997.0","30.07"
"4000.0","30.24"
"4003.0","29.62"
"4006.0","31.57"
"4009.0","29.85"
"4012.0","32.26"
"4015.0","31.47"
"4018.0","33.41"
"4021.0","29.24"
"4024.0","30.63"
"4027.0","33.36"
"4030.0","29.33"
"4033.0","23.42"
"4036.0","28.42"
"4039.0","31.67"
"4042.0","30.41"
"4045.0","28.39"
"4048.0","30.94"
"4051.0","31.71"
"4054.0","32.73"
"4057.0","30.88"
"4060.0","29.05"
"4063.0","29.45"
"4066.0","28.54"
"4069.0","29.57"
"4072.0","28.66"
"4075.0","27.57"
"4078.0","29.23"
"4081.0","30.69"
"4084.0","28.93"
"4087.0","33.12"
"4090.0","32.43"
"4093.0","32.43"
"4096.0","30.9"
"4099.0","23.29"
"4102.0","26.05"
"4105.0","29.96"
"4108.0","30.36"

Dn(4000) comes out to 1.9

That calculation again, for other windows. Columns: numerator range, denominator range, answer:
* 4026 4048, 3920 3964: 1.93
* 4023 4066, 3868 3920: 1.70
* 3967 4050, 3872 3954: 1.65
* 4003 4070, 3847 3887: 2.08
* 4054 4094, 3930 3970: 2.14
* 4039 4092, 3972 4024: 1.12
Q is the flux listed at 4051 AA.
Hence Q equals 31.71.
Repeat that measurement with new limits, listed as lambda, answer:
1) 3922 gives 19.01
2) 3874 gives 14.76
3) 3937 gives 9.162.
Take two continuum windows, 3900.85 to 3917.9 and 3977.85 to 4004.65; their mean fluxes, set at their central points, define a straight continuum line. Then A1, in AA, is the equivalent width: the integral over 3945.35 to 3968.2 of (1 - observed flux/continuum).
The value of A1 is 6.5 AA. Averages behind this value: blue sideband 21.3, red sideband 27.9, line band 17.9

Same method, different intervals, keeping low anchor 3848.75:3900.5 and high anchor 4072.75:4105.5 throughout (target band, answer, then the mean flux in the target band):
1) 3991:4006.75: -3.8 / 29.9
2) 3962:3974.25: 6.1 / 11.1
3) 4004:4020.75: -4.4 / 31.5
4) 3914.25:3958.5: 7.8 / 16.8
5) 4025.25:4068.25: -4.7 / 29.9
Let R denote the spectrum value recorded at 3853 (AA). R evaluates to 11.25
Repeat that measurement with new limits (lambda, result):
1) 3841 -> 11.46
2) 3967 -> 8.196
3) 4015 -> 31.47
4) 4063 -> 29.45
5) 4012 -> 32.26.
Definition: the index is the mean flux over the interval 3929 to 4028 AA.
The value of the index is 22.3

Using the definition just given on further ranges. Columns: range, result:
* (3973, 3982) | 21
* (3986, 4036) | 29.8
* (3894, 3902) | 20.9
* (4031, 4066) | 29.7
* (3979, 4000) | 27.7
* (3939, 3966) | 18.4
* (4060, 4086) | 29.2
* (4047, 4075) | 30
